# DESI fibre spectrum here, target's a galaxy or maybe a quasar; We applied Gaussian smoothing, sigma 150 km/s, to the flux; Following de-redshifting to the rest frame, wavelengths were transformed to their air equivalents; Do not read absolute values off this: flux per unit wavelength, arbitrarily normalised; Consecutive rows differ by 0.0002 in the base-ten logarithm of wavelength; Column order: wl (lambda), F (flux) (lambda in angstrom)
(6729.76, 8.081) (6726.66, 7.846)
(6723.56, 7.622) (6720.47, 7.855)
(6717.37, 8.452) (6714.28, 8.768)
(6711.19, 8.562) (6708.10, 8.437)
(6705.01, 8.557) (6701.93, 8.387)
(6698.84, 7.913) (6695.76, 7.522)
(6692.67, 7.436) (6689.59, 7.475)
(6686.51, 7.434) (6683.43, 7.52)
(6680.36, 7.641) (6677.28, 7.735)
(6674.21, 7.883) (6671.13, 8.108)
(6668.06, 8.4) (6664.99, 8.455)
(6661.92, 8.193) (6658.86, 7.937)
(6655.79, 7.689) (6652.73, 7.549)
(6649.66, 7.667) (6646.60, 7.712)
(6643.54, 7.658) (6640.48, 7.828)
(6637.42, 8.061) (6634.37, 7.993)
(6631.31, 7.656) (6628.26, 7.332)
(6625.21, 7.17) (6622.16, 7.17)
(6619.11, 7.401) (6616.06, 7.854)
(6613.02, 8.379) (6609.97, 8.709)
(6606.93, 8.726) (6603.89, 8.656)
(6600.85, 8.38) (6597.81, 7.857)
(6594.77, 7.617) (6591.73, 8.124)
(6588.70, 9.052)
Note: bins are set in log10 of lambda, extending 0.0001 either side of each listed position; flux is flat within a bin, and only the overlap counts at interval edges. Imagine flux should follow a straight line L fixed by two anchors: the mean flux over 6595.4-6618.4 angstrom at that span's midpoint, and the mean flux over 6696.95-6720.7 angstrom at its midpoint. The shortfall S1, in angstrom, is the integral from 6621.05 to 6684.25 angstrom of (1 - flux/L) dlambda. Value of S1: 4.2 angstrom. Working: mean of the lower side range 8.3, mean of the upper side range 8.38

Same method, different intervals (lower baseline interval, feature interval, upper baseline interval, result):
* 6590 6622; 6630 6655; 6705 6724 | 1.3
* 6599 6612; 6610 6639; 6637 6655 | 1.6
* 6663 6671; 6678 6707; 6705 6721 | 2.2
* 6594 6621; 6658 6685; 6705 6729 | 0.7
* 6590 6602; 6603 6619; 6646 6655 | -0.9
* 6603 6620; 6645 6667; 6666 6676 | 0.8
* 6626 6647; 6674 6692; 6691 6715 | 1.0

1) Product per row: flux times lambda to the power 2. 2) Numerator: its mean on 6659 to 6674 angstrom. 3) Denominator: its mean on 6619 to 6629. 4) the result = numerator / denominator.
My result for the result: 1.1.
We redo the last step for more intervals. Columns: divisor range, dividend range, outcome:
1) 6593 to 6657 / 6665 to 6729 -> 1.04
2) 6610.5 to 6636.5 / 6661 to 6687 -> 1.05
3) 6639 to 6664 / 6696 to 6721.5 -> 1.09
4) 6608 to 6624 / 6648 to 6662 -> 0.99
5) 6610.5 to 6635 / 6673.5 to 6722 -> 1.07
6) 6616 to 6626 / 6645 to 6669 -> 1.09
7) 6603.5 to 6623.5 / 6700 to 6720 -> 1.08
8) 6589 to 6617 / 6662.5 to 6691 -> 0.97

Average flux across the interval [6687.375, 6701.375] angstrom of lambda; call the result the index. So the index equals 7.63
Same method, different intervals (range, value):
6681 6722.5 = 8.01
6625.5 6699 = 7.77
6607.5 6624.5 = 7.91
